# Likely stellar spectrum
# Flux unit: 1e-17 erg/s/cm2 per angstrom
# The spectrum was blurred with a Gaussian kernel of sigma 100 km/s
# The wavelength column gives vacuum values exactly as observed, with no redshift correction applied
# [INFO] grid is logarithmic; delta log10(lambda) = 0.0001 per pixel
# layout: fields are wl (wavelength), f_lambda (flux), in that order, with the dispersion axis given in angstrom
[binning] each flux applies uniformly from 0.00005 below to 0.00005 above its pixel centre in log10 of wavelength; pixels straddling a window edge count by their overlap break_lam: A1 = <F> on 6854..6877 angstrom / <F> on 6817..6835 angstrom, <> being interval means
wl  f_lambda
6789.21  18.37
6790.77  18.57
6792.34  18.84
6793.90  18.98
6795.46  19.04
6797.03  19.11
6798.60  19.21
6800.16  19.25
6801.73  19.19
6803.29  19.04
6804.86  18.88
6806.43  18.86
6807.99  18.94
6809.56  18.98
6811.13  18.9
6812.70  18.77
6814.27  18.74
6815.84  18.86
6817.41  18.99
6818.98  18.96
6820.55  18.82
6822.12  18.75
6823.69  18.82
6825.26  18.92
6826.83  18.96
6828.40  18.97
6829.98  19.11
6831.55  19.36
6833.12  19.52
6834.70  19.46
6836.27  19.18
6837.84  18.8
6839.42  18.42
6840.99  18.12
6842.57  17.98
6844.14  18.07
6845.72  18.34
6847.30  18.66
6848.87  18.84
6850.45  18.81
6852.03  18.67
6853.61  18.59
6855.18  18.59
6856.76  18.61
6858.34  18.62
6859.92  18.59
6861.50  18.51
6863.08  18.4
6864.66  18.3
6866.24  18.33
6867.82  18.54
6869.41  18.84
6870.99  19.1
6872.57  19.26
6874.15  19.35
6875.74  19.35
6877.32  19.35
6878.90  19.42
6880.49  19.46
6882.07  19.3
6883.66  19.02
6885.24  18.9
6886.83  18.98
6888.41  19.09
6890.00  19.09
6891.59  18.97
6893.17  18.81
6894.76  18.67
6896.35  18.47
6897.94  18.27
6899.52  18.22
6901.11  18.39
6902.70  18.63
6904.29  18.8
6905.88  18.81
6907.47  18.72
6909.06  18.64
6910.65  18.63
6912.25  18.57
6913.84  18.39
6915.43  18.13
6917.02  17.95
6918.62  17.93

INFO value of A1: 0.98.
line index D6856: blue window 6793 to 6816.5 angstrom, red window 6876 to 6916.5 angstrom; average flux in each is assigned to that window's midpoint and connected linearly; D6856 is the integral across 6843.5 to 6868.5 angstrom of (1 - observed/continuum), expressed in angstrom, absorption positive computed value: 0.5 angstrom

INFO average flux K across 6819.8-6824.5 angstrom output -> 18.8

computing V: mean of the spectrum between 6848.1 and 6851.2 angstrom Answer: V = 18.8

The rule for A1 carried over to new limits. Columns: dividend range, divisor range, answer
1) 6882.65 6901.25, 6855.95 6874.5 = 1.00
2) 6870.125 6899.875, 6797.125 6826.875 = 1.00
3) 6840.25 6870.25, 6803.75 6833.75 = 0.98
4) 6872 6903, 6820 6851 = 1.01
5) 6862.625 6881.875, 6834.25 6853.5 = 1.02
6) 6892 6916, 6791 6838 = 0.98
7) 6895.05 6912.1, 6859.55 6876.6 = 0.99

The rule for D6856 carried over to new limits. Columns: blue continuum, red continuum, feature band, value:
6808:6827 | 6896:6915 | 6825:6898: -0.5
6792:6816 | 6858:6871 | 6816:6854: -0.1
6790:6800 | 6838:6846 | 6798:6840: -0.9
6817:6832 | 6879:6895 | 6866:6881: -0.1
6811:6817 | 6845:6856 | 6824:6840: -0.3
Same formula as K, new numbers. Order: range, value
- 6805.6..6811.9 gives 18.9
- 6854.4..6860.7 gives 18.6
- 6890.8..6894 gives 18.9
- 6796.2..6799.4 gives 19.1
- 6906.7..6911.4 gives 18.7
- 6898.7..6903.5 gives 18.4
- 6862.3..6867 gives 18.3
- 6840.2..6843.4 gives 18.1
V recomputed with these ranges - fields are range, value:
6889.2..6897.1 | 18.8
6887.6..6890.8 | 19.1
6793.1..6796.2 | 19.1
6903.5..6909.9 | 18.7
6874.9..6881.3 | 19.4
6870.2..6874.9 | 19.3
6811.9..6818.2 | 18.8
